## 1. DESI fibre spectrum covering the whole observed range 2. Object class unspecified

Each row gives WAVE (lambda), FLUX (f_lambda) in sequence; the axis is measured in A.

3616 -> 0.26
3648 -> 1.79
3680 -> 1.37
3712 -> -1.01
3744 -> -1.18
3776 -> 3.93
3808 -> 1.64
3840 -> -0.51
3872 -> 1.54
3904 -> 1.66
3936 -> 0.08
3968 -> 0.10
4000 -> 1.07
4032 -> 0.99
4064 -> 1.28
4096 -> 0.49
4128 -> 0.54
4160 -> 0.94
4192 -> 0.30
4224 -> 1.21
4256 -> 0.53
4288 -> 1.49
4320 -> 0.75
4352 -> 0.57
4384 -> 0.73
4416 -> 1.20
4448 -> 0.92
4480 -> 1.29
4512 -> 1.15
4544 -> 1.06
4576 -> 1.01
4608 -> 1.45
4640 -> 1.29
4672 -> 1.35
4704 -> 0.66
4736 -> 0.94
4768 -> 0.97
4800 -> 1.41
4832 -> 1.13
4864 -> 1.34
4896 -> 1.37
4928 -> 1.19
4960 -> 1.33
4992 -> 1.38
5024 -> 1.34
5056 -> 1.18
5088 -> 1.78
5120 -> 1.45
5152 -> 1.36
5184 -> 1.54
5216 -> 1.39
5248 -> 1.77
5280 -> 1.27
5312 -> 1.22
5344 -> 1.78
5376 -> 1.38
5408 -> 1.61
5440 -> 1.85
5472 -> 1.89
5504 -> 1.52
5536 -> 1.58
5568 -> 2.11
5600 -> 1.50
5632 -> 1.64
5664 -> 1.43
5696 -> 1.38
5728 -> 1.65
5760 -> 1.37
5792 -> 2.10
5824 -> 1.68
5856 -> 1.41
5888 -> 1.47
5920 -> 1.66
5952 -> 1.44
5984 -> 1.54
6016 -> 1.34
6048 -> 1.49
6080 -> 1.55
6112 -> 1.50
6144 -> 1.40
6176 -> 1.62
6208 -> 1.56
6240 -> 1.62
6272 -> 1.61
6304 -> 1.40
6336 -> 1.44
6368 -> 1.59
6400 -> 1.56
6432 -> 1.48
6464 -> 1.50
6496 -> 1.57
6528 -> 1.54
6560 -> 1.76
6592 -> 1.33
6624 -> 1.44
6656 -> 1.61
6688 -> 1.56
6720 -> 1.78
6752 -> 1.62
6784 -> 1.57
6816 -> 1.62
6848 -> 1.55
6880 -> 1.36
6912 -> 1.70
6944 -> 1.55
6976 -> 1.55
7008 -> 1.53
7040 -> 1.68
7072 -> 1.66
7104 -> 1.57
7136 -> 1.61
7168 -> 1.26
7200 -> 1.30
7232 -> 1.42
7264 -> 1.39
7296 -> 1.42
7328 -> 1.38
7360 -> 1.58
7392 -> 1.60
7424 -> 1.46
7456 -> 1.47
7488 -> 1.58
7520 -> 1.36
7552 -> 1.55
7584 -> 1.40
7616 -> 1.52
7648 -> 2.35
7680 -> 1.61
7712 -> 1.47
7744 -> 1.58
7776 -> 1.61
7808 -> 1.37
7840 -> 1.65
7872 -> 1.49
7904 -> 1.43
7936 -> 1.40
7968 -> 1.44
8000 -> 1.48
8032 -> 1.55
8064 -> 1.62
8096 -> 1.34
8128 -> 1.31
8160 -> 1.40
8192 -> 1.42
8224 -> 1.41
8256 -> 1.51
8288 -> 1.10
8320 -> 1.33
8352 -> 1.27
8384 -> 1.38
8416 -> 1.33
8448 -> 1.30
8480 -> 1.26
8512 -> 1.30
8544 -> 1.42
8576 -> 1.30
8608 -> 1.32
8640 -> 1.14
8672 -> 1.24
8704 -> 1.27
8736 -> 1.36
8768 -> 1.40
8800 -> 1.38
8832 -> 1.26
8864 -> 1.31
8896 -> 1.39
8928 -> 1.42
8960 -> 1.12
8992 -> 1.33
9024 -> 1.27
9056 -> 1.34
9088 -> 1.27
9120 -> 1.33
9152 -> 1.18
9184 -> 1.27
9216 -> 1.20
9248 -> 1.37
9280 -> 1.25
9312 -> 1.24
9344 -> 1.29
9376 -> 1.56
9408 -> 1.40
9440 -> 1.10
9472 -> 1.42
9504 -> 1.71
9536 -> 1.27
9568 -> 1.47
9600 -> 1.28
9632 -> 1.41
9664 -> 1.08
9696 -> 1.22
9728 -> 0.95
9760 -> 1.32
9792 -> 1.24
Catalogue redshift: 0.167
